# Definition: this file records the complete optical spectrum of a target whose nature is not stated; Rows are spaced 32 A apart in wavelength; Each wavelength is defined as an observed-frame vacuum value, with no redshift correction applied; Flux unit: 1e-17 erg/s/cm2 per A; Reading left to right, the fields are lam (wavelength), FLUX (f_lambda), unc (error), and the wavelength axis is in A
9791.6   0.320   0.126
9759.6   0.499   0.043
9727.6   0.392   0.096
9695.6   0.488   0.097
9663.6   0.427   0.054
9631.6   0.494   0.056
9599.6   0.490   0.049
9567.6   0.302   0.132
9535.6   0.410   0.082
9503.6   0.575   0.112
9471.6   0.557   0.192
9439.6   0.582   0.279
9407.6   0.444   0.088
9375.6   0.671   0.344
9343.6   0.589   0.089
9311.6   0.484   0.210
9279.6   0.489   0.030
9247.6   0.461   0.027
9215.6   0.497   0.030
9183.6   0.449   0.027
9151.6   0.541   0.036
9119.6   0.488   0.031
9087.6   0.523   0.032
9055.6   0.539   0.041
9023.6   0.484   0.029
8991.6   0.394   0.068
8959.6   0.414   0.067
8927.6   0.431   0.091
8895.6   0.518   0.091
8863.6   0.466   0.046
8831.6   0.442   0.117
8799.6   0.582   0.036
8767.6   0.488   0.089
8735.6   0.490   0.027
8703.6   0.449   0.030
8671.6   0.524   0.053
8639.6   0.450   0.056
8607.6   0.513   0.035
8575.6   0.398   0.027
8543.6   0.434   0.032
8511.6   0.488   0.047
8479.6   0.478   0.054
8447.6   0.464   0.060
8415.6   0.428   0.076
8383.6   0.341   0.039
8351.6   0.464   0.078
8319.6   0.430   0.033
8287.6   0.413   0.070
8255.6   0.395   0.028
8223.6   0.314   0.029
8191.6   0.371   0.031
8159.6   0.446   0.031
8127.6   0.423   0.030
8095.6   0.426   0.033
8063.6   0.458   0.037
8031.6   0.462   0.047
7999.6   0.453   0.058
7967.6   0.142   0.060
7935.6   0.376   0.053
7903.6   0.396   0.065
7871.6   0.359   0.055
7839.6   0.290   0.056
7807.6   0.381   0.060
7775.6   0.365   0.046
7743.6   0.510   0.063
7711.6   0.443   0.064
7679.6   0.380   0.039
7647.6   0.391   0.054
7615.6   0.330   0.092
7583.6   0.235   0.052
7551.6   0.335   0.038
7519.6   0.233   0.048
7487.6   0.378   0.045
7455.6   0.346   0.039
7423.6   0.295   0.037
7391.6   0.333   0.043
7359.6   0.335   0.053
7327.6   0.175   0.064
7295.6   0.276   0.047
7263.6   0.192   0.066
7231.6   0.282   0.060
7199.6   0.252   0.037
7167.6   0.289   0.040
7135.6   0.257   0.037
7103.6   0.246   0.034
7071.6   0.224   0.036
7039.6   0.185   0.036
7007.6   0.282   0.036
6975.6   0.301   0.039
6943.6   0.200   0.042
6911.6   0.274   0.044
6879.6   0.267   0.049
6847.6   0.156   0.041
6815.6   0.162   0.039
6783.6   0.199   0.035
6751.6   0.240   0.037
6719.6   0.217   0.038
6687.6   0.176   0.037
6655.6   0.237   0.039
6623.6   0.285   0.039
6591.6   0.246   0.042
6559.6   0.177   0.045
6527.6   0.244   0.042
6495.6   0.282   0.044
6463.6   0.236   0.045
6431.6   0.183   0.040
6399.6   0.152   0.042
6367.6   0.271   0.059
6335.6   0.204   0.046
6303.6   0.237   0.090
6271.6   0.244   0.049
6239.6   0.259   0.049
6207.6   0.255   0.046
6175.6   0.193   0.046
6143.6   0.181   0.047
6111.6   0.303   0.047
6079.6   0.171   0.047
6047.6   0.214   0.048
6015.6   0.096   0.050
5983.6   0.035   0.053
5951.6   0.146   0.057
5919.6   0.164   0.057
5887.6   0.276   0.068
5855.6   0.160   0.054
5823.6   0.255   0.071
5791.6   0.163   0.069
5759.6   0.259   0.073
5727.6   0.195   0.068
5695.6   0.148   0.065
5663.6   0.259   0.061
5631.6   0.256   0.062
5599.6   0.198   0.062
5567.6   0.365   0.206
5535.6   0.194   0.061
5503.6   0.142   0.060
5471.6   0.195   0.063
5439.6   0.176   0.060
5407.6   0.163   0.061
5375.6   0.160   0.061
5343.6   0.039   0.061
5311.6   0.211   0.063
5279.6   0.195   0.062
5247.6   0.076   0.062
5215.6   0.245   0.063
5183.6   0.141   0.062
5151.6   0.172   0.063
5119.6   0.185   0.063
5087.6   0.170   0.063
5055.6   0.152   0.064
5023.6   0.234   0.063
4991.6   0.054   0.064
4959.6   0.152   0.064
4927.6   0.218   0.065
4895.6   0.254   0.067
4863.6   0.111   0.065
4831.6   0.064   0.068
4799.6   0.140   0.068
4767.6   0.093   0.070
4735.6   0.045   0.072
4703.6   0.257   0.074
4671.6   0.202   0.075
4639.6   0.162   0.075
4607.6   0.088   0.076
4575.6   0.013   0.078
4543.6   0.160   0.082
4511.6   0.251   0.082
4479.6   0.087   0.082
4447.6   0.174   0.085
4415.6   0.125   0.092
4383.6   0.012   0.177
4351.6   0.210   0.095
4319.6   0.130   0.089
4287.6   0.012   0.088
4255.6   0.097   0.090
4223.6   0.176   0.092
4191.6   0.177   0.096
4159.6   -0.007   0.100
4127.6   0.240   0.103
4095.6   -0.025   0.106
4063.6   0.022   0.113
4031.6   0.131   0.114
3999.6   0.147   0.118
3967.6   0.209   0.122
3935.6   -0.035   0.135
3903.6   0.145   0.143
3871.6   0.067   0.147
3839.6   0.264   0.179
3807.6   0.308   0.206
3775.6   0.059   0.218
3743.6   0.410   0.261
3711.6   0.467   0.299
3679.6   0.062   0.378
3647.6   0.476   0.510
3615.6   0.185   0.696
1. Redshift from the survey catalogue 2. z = 0.91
